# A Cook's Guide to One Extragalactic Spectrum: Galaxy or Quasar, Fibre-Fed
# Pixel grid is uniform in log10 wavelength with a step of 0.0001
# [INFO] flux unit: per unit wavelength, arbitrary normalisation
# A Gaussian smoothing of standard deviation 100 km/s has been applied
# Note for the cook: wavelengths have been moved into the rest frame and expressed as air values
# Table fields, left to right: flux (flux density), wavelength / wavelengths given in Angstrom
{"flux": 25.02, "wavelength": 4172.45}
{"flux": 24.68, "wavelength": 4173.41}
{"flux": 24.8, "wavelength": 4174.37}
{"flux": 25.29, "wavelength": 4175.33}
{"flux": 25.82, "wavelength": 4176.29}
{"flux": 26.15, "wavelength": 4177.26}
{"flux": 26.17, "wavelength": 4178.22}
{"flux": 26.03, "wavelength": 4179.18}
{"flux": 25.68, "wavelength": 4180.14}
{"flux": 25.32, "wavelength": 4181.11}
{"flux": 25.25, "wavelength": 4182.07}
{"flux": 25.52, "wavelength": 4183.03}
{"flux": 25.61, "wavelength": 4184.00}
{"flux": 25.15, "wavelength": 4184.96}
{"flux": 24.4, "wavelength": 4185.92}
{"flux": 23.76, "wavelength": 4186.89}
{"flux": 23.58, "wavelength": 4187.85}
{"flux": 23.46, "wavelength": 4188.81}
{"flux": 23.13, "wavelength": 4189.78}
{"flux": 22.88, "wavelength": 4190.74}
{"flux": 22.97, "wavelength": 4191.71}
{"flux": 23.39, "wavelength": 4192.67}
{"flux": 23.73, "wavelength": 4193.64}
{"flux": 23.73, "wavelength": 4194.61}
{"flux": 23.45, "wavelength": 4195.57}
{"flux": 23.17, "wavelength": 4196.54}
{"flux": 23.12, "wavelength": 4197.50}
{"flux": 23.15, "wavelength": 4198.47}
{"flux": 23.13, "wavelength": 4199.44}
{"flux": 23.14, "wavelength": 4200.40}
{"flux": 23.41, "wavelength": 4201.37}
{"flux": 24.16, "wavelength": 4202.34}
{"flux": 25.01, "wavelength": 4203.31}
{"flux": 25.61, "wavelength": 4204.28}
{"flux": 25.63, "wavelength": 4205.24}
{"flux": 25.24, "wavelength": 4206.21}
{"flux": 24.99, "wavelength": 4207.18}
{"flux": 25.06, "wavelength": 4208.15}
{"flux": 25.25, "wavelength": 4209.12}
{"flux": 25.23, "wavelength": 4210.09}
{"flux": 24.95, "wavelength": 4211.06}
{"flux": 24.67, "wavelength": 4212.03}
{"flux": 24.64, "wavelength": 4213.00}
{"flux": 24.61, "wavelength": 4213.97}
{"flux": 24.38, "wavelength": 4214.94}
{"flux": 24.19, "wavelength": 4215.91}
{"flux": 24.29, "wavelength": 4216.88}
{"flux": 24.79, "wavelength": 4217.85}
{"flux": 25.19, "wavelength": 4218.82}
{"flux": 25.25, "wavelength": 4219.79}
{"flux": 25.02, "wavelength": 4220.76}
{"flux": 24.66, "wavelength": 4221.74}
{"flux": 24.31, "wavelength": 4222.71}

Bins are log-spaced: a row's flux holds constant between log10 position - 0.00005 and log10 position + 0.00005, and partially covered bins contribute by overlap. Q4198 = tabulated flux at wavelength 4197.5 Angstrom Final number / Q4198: 23.12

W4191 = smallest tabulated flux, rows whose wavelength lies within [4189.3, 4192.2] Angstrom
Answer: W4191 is 22.88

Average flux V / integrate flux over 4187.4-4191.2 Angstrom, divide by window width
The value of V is 23.3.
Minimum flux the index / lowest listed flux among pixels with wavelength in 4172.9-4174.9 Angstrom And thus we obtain 24.68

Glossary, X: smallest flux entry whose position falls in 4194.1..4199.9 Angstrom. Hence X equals 23.12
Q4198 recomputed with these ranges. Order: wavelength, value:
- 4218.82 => 25.19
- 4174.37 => 24.8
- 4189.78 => 23.13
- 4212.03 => 24.67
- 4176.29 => 25.82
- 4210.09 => 25.23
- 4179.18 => 26.03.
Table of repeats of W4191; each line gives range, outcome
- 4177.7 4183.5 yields 25.25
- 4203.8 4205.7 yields 25.61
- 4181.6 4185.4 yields 25.15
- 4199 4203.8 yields 23.13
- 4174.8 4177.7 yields 25.29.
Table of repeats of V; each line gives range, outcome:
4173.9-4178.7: 25.6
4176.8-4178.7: 26.2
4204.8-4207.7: 25.2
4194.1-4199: 23.3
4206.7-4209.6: 25.1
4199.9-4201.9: 23.3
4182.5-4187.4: 24.9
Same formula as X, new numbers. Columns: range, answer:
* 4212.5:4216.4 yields 24.19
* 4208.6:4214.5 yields 24.61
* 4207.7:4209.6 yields 25.06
